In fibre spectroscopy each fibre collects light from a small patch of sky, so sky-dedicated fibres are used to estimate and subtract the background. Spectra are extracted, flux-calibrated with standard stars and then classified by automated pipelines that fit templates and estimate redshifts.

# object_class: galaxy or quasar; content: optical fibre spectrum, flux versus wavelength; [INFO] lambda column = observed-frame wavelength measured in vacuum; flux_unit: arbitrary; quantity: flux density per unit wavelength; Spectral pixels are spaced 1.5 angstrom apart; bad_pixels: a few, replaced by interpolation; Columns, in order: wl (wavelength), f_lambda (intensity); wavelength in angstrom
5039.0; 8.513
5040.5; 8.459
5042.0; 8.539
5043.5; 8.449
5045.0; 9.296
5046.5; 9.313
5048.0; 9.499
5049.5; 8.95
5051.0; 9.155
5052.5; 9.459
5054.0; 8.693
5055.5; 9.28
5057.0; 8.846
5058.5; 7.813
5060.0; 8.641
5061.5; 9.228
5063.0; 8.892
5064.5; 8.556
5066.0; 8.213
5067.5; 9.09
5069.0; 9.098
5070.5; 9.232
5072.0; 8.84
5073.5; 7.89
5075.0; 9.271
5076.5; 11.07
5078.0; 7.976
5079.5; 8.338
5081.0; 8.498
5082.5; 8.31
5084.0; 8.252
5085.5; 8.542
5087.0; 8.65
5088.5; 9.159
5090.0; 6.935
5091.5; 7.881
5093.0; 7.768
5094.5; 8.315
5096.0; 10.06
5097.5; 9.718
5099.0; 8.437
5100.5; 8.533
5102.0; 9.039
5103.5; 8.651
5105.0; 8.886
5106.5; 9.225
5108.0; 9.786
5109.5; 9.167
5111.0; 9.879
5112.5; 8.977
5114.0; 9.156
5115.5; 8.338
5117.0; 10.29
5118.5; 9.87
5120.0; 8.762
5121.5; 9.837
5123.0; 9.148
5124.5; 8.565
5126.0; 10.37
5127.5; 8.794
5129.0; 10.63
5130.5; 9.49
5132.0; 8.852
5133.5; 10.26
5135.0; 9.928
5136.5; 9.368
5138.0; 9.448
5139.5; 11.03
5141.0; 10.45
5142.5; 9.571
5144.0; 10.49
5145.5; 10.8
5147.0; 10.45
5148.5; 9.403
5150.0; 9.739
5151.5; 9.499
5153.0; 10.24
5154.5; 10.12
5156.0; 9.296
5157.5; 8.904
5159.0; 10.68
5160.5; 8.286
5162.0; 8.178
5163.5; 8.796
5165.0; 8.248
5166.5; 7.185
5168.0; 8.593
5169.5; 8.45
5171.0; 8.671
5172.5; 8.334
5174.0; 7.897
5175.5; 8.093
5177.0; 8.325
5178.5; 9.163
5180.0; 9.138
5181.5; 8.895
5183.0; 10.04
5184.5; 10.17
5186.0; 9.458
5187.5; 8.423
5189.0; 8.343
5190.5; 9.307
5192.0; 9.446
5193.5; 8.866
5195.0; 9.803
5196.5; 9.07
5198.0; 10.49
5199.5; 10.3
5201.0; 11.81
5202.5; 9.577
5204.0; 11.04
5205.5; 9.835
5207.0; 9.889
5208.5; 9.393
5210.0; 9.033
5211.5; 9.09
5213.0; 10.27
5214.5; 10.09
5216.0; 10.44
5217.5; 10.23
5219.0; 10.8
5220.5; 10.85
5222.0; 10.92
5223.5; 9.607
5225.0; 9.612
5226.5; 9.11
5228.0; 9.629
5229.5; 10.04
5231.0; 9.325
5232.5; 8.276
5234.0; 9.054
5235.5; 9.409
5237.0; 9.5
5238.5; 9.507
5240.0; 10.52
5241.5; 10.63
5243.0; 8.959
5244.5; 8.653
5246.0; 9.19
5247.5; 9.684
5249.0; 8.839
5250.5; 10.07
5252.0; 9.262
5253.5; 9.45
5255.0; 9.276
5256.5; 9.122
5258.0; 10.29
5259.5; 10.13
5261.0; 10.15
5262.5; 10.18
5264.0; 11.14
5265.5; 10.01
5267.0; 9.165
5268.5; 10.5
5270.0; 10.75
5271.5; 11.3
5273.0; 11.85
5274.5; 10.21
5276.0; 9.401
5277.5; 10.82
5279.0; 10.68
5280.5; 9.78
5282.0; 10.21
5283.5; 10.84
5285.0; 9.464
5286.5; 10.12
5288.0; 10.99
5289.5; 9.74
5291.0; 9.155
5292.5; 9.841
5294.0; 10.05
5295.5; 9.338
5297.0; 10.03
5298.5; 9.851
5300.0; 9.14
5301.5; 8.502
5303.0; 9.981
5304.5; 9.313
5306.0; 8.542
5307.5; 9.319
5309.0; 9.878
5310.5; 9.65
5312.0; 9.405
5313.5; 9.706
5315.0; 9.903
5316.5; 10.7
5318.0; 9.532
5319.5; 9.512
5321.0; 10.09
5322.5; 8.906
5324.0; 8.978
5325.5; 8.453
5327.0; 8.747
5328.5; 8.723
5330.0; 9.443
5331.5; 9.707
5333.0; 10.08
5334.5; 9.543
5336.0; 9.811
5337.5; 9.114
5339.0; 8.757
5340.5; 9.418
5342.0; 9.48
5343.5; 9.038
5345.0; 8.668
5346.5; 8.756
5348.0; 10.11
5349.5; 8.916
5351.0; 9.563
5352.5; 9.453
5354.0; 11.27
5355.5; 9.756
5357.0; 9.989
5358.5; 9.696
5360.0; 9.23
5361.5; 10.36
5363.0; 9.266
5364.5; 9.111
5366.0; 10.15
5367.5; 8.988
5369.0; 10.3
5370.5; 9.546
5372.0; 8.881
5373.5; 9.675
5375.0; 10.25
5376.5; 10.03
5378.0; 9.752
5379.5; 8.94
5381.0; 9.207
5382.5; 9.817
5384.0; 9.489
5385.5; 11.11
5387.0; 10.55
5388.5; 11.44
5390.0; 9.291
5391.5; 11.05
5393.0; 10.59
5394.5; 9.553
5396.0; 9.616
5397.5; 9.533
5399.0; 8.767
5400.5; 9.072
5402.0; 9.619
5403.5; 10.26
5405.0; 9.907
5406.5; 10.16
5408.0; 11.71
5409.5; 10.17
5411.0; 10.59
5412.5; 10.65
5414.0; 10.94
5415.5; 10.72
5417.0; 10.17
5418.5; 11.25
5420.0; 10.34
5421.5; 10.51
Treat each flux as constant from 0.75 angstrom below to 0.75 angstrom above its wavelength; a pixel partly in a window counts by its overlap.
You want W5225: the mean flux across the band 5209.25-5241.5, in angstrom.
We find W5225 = 9.8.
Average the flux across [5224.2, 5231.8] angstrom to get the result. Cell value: 9.54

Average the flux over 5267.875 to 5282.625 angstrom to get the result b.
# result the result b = 10.6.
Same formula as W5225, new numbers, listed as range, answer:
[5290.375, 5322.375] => 9.58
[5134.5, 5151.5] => 10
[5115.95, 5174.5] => 9.41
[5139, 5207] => 9.4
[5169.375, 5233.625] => 9.53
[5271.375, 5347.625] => 9.64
